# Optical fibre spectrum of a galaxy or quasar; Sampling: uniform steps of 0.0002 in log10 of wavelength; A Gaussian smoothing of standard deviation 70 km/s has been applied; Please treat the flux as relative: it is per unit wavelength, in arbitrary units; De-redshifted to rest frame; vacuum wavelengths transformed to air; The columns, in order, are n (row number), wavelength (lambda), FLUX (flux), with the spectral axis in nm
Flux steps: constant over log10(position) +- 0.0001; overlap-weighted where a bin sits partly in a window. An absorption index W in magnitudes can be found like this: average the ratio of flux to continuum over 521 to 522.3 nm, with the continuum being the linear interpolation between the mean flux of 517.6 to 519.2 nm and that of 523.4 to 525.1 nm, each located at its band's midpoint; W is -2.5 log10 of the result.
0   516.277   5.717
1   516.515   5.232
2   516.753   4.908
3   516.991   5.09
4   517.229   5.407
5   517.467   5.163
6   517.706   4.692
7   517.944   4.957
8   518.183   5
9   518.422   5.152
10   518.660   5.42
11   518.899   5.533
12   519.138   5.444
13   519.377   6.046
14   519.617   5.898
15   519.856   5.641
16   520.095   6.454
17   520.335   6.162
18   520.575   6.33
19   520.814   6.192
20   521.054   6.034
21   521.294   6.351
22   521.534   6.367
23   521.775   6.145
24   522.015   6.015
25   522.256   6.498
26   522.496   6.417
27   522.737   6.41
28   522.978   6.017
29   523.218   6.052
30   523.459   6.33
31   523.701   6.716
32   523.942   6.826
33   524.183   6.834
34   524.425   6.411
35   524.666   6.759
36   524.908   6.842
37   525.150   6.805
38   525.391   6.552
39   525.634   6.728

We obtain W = -0.038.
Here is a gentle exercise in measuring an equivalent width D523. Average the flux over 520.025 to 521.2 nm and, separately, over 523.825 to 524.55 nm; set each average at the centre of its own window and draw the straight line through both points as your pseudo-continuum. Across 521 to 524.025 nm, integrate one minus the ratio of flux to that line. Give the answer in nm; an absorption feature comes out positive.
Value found 0.072 nm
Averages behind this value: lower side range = 6.23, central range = 6.32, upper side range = 6.69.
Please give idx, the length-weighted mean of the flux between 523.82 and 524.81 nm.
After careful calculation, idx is 6.71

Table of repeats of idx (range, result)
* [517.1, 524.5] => 5.96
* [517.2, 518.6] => 5.06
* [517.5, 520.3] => 5.49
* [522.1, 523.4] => 6.28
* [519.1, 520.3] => 5.94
